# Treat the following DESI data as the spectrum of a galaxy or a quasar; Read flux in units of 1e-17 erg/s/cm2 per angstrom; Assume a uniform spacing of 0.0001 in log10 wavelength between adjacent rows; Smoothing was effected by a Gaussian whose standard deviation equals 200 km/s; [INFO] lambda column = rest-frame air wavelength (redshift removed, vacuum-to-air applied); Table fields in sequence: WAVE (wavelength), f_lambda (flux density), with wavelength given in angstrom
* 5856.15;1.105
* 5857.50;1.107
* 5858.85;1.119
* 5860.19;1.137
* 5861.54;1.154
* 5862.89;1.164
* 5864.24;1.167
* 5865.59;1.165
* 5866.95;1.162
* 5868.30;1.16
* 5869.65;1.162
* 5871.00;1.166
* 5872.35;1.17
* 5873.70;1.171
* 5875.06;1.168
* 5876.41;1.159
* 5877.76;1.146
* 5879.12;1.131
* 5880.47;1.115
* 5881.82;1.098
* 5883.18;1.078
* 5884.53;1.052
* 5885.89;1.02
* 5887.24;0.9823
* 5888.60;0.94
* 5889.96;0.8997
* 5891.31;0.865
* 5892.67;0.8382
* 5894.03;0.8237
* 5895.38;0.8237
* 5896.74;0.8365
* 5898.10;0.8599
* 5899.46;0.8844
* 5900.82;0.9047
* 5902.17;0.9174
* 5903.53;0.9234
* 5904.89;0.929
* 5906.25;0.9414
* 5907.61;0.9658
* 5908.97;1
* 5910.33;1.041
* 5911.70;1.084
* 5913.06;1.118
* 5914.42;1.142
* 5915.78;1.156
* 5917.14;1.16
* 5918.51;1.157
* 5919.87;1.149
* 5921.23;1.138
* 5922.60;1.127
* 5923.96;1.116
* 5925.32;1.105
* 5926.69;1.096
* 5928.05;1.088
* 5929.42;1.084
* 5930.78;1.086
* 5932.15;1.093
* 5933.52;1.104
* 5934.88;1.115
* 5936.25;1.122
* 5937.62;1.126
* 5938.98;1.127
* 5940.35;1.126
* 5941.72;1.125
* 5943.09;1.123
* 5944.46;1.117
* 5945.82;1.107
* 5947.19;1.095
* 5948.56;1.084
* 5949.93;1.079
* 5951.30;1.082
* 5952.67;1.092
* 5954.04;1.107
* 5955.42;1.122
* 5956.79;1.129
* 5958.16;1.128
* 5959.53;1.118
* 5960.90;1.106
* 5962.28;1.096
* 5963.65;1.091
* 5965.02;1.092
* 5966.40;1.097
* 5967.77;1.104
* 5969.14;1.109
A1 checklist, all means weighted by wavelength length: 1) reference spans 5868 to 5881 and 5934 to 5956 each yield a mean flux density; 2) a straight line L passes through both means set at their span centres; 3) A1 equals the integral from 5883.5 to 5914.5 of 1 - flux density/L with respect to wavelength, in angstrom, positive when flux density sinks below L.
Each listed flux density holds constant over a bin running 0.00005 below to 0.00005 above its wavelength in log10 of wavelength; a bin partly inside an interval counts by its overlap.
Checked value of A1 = 5.3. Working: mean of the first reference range 1.16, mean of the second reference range 1.11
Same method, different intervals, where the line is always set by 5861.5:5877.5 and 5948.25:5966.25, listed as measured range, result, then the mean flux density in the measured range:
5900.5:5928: 1.71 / 1.06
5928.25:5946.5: 0.07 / 1.11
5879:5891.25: 1.39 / 1.02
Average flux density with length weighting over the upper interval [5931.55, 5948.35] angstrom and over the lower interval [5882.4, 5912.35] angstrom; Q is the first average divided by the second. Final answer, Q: 1.2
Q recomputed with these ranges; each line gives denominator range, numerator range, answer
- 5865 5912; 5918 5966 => 1.09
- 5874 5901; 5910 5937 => 1.13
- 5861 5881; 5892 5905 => 0.75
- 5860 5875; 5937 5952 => 0.95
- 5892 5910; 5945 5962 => 1.23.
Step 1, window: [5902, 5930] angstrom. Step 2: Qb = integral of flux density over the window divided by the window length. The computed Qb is 1.07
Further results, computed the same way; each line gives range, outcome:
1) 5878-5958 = 1.05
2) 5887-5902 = 0.876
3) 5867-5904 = 1.01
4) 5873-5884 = 1.13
